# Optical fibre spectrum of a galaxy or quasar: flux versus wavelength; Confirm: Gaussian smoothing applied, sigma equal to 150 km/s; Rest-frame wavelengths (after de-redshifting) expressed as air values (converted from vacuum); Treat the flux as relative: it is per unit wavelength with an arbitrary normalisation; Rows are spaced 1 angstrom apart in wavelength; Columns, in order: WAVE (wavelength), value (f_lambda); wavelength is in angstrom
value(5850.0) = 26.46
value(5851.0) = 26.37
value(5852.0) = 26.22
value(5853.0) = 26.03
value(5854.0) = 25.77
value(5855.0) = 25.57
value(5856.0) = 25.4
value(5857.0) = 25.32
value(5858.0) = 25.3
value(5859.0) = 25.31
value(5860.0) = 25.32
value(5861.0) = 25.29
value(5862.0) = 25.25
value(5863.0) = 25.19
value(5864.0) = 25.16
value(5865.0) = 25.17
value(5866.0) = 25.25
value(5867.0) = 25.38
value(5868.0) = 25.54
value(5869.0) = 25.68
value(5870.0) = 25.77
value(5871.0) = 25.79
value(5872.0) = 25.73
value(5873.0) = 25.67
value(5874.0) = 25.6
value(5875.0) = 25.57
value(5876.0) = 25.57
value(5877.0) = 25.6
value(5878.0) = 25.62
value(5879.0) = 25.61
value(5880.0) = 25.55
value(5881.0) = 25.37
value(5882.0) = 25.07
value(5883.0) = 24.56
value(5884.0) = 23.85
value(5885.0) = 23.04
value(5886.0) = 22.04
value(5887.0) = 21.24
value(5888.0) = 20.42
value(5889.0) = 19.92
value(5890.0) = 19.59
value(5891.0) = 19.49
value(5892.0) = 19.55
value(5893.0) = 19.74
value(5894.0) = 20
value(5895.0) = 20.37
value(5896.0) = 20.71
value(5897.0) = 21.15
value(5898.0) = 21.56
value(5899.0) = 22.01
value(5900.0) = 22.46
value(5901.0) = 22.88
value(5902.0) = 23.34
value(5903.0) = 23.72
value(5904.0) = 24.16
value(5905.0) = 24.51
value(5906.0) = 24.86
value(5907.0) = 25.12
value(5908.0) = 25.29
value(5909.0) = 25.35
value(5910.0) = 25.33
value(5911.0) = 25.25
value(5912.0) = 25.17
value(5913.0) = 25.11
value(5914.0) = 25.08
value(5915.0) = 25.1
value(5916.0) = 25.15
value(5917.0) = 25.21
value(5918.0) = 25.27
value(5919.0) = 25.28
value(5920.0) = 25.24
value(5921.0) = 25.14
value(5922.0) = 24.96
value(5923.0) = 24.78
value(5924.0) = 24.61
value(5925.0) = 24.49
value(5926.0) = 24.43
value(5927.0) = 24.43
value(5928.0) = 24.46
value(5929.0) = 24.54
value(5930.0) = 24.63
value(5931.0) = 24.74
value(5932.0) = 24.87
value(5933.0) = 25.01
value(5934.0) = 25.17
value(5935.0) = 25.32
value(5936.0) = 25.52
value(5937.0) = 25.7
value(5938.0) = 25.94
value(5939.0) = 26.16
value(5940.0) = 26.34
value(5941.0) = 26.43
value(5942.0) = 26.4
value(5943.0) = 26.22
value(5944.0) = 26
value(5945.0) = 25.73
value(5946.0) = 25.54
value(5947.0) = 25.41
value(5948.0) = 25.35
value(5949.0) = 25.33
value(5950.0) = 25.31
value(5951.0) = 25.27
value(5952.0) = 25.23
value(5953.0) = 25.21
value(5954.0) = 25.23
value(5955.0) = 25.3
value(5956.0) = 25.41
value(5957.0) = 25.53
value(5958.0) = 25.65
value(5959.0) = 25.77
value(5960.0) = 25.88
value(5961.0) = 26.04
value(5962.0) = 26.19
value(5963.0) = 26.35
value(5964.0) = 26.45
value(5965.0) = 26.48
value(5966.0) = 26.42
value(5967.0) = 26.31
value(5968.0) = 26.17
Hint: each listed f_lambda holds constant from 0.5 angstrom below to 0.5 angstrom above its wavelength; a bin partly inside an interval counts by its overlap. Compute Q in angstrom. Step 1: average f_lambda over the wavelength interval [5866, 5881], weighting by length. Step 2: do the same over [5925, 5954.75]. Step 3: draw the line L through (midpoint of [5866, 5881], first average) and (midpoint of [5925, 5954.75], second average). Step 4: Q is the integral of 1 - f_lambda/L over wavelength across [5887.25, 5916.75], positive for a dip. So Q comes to 3.1 angstrom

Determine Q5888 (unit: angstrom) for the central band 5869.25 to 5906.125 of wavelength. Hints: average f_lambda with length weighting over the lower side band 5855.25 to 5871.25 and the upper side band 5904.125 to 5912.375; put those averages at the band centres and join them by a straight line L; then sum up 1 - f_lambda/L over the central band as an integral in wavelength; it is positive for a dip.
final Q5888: 2.97 angstrom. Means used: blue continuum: 25.4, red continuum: 25.1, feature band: 23.2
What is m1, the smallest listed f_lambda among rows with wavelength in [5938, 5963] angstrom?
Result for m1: 25.21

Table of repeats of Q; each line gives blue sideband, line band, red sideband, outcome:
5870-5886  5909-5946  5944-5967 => 0.35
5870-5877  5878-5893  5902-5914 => 1.69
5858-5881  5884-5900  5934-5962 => 2.92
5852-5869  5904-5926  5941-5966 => 0.50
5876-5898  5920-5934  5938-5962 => -0.15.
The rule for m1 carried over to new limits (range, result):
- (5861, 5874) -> 25.16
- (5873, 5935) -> 19.49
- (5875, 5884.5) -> 23.85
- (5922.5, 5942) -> 24.43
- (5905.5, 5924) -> 24.61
